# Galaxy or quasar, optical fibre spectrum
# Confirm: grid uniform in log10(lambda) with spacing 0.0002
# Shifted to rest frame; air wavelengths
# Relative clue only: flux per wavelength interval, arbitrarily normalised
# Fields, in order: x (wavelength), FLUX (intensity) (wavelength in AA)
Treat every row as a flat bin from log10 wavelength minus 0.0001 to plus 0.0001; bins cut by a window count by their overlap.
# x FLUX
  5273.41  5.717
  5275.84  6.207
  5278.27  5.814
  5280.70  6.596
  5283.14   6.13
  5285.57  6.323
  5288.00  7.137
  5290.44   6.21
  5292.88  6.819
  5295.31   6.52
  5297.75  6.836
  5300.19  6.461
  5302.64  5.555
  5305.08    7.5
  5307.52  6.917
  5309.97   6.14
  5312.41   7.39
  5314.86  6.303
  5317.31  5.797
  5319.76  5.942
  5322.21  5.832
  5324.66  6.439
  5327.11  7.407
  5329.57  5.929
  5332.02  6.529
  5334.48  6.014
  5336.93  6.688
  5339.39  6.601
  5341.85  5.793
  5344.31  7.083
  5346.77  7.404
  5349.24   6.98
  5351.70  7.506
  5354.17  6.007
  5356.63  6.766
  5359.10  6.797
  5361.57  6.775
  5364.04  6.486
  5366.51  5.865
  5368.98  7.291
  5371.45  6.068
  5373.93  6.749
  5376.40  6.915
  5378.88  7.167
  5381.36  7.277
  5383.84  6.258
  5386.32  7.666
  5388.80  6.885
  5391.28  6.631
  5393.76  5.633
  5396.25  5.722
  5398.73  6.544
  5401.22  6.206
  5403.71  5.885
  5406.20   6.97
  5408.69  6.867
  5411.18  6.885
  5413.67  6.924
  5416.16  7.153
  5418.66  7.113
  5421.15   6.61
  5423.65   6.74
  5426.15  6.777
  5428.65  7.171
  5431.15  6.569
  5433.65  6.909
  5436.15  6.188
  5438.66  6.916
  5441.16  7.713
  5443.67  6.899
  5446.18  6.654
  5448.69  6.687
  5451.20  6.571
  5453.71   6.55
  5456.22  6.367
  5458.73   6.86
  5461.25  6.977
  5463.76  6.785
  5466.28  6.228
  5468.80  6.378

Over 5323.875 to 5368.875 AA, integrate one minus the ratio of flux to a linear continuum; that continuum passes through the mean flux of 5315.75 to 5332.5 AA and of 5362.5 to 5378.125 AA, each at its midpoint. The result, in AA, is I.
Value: -1.54 AA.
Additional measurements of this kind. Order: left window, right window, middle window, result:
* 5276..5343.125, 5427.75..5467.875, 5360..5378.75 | -0.2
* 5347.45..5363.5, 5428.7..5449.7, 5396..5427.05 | 0.7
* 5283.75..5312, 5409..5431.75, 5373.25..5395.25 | 0.1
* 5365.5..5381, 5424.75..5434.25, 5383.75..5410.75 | 1.1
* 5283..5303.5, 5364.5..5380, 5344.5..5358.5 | -0.7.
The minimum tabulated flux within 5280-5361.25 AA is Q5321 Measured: 5.555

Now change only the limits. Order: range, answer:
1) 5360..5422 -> 5.633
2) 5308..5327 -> 5.797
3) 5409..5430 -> 6.61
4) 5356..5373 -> 5.865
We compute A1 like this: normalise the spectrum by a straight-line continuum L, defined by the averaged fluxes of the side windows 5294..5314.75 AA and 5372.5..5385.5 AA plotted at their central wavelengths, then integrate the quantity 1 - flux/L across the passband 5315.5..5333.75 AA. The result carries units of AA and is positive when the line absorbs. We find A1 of 1.2 AA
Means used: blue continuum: 6.65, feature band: 6.26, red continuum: 6.88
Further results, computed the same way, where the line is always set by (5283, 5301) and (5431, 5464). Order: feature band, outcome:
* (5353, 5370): 0.26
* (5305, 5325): 0.59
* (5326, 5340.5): 0.25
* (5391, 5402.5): 1.03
